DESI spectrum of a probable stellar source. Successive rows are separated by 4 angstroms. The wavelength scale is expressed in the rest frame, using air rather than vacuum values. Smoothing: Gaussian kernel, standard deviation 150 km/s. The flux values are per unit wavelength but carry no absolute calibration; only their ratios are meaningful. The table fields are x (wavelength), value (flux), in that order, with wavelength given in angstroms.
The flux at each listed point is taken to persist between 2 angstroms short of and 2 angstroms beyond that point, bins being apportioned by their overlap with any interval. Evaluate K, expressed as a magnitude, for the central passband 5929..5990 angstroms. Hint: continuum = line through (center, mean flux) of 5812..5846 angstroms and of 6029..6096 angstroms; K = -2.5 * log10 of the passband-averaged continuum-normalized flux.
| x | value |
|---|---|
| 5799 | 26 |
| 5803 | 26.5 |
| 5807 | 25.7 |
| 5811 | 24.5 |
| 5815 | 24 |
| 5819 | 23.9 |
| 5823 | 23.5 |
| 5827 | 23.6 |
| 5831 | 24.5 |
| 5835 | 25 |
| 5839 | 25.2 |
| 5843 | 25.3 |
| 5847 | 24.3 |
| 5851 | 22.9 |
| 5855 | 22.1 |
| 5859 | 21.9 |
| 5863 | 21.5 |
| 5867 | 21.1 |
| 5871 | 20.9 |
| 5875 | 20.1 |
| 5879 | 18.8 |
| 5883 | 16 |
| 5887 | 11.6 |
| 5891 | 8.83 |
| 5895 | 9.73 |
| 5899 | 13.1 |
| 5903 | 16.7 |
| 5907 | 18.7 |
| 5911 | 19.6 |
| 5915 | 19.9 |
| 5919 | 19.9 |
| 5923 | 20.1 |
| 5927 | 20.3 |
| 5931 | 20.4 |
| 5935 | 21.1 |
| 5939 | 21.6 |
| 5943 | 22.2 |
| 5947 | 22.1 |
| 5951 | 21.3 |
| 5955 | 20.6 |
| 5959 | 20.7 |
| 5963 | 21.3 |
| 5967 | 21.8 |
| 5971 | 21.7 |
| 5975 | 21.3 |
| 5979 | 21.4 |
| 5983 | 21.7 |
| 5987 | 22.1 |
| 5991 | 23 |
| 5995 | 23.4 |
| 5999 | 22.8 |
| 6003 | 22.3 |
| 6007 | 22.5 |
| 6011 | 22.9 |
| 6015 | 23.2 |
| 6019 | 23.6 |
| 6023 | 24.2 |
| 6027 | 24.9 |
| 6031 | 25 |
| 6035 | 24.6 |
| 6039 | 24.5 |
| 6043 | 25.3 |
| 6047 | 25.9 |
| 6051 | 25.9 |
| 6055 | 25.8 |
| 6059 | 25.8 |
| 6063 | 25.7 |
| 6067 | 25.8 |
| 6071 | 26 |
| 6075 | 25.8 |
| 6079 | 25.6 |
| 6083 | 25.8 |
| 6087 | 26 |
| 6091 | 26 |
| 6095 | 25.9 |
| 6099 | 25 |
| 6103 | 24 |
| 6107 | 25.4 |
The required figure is 0.17 mag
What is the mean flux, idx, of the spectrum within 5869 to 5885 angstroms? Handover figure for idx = 18.9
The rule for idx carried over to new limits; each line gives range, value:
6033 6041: 24.6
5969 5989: 21.6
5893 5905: 13.2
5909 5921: 19.8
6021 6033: 24.7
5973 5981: 21.4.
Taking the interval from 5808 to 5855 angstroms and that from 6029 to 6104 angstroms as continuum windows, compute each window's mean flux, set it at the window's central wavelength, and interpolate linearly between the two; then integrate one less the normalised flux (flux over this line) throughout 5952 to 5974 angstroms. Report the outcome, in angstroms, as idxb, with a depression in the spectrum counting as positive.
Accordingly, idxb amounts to 3.3 angstroms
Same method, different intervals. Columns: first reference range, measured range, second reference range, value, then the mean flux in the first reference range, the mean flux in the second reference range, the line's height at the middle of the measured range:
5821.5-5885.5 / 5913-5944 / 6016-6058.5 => 3.58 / 22.2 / 25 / 23.3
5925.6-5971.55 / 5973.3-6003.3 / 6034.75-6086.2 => 0.73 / 21.3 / 25.6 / 22.8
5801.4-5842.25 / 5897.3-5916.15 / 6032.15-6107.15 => 5.57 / 24.6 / 25.5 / 24.9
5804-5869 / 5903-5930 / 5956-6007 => 3.80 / 23.7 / 22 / 22.7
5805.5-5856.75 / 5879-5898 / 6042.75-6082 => 9.42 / 24.2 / 25.8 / 24.6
